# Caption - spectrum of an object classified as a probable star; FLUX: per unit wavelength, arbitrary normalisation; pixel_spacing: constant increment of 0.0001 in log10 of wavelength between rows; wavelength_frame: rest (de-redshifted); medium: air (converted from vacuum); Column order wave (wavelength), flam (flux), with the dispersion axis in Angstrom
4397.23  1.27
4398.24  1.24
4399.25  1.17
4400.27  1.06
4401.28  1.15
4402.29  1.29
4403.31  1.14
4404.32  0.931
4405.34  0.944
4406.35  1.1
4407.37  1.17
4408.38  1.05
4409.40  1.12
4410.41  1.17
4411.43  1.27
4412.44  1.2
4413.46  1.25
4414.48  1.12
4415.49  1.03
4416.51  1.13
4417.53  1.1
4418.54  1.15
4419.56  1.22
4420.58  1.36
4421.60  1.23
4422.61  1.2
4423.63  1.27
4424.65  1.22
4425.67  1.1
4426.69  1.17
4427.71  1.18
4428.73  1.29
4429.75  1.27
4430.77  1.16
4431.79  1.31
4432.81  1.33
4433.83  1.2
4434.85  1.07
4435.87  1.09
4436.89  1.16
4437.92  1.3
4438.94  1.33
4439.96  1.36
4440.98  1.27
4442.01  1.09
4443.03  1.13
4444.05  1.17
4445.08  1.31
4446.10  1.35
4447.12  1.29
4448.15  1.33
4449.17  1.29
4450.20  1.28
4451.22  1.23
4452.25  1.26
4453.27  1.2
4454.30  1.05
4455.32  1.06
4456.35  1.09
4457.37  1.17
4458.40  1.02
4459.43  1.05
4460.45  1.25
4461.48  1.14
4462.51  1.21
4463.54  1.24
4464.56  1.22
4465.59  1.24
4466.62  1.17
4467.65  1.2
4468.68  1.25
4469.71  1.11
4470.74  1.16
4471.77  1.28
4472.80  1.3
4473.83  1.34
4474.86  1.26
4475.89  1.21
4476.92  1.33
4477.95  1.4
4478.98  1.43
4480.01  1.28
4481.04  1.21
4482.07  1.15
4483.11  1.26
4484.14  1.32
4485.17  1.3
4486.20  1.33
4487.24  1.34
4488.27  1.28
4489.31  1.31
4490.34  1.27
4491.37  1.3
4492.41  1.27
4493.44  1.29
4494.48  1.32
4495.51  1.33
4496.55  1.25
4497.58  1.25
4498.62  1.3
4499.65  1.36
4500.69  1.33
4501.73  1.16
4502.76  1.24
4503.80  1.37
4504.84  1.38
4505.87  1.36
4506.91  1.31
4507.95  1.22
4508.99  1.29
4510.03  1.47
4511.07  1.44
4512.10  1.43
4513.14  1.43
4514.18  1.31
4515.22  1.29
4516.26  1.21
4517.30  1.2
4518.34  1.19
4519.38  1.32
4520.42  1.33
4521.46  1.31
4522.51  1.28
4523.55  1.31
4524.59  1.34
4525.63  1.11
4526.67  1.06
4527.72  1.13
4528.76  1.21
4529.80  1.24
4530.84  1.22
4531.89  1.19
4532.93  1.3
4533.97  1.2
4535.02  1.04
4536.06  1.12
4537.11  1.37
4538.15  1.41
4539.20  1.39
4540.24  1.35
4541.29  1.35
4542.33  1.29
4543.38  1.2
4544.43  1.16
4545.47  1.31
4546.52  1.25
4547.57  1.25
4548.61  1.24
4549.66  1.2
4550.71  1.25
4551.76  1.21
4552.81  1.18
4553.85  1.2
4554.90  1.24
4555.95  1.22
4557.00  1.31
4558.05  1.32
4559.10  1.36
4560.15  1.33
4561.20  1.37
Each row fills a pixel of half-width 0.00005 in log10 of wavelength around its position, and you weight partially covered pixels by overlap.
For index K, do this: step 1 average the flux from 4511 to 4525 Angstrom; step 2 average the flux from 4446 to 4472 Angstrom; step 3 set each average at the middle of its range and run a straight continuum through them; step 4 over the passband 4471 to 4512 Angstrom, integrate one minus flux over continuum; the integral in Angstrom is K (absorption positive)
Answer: -1.5 Angstrom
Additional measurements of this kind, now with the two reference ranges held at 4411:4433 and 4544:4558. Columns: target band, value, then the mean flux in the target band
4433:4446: 0.0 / 1.21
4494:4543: -2.2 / 1.28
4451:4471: 0.8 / 1.16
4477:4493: -1.0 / 1.3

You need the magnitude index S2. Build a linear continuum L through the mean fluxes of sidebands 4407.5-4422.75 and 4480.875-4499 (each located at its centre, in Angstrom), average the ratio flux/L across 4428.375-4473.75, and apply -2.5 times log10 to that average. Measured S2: 0.01 mag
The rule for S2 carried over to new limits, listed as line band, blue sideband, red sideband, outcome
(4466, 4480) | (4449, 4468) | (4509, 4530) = -0.057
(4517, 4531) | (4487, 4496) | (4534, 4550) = 0.036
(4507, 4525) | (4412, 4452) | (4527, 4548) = -0.063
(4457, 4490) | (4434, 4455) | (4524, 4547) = -0.011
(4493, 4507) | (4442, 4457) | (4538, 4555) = -0.056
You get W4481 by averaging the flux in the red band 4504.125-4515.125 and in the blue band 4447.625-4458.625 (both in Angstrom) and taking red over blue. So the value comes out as 1.15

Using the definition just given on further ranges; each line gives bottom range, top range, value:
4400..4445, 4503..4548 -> 1.08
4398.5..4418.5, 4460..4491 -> 1.12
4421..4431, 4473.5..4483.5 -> 1.06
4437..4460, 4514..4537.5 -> 1.01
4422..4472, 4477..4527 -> 1.08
